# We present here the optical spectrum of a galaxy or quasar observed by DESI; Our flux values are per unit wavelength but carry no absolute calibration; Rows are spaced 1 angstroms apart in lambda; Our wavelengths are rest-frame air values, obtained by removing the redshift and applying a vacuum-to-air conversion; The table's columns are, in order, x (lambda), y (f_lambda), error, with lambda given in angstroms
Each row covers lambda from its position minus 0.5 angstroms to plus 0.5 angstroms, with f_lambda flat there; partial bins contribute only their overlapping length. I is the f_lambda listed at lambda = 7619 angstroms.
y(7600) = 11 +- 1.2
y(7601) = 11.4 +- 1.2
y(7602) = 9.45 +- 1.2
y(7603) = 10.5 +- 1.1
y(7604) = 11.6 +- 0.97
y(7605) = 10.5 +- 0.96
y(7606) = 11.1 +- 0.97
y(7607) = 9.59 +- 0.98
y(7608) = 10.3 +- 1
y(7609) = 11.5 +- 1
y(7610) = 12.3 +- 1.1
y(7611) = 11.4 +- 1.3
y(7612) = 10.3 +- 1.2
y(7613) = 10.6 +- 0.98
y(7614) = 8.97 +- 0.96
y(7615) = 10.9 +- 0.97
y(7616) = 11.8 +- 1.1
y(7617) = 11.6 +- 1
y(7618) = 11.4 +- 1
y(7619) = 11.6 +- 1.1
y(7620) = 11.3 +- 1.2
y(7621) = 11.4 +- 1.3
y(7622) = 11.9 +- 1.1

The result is 11.6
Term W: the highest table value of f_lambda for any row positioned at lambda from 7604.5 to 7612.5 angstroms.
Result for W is 12.3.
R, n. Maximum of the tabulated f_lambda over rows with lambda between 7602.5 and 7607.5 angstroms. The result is 11.6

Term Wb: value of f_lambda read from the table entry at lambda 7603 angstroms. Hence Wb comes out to 10.5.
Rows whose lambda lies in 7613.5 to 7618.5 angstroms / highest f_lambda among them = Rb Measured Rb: 11.8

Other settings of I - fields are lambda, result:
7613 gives 10.6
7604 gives 11.6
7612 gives 10.3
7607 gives 9.59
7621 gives 11.4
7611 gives 11.4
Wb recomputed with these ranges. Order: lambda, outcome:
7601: 11.4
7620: 11.3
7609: 11.5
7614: 8.97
